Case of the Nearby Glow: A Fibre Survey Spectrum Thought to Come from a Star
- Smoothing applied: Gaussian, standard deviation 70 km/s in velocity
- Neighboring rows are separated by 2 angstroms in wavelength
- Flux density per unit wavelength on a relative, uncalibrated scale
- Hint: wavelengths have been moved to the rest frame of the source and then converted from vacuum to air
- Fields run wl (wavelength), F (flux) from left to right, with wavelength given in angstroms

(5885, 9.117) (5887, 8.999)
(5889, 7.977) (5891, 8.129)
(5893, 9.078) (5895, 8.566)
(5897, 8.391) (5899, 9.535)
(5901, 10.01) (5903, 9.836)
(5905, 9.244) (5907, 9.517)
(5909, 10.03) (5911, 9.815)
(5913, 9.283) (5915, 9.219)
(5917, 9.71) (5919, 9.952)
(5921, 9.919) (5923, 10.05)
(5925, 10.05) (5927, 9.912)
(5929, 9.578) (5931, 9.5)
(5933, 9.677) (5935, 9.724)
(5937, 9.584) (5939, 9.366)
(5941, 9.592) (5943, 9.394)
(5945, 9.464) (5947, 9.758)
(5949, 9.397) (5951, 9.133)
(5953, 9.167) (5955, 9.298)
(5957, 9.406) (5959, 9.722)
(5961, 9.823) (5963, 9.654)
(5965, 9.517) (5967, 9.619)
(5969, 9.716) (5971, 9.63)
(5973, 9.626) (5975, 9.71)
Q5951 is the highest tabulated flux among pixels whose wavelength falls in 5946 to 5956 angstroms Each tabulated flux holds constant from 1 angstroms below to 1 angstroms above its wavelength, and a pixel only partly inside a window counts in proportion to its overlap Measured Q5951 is 9.758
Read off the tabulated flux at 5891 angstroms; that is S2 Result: 8.129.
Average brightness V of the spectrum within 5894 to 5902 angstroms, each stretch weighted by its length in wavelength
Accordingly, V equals 9.13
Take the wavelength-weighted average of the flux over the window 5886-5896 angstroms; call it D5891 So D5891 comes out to 8.55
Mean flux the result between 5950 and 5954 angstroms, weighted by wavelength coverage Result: 9.15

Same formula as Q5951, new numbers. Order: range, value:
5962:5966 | 9.654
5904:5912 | 10.03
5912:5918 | 9.71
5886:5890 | 8.999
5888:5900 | 9.535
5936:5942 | 9.592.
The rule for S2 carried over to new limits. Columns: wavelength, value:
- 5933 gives 9.677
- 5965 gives 9.517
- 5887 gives 8.999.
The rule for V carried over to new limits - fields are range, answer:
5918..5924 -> 9.97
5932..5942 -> 9.59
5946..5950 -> 9.58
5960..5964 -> 9.74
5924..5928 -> 9.98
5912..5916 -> 9.25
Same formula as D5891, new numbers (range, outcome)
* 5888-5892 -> 8.05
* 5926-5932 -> 9.66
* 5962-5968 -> 9.6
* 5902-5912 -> 9.69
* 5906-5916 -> 9.57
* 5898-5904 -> 9.79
